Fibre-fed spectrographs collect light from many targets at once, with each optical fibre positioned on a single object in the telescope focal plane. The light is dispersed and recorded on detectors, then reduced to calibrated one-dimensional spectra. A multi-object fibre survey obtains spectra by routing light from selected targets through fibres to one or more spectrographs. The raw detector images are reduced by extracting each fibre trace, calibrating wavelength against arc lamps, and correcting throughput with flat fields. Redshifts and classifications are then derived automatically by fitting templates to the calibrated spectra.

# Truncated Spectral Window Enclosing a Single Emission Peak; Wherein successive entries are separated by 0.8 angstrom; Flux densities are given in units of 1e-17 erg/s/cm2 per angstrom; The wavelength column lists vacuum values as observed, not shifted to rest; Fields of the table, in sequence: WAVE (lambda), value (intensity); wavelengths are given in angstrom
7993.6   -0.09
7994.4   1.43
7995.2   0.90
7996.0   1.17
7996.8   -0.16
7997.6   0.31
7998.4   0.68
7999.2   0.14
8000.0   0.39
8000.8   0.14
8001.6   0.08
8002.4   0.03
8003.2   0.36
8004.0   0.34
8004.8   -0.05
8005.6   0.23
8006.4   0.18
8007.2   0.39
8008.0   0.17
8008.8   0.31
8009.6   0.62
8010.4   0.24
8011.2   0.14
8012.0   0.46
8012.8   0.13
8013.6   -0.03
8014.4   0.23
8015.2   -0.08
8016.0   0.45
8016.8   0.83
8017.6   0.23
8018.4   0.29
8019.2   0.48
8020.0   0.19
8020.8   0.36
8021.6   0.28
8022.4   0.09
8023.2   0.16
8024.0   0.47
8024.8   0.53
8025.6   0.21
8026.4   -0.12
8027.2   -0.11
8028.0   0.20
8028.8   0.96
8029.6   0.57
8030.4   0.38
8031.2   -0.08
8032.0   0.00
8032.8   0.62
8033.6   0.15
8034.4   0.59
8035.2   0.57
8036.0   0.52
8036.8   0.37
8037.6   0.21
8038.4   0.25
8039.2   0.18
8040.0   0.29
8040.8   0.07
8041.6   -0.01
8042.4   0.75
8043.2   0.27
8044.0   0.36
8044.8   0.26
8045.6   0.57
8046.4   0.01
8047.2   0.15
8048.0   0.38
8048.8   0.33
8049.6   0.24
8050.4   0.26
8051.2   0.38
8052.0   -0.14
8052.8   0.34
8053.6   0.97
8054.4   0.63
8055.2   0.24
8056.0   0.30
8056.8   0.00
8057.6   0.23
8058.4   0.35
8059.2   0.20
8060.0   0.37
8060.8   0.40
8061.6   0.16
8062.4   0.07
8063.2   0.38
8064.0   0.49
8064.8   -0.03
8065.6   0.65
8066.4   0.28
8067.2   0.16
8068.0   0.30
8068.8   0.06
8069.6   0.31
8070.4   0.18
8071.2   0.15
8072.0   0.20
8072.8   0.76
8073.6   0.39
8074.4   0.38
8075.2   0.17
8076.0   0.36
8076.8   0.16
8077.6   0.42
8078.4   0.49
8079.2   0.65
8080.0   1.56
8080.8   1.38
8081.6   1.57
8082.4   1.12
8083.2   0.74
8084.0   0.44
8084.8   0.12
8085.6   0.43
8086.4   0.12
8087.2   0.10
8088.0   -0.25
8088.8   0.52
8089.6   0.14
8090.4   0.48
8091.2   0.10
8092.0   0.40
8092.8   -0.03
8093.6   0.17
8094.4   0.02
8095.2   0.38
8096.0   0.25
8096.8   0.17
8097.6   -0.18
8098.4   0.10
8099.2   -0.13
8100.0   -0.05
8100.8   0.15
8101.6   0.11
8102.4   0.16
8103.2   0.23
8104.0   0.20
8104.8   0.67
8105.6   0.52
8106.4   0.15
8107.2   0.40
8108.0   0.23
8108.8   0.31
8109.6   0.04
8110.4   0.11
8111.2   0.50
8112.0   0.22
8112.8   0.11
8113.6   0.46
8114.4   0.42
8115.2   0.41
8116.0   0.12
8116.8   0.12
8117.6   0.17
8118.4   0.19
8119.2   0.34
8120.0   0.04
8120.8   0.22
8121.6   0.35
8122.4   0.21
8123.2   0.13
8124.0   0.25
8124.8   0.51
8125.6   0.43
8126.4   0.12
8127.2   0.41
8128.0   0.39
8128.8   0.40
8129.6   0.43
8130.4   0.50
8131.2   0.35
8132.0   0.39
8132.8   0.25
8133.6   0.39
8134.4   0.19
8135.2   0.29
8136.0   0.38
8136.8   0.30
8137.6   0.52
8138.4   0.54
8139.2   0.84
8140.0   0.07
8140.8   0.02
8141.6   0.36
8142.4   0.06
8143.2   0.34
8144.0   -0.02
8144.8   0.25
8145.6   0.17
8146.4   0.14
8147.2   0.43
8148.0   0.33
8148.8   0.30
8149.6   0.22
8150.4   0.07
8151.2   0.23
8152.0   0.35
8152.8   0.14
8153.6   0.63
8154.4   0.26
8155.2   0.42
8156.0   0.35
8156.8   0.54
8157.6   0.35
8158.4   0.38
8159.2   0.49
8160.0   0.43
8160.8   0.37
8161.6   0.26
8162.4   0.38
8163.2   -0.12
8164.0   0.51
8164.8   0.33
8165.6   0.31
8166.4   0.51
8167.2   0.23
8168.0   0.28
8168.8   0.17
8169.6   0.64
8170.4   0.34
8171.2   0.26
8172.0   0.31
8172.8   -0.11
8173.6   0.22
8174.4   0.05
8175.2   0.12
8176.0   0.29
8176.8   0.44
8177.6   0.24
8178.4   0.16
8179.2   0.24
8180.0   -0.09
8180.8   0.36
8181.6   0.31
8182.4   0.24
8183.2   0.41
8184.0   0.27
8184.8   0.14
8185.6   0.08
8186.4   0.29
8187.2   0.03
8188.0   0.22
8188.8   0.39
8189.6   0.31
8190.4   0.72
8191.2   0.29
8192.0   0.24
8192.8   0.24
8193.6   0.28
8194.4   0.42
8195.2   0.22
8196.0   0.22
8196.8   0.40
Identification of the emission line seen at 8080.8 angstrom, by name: H-gamma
